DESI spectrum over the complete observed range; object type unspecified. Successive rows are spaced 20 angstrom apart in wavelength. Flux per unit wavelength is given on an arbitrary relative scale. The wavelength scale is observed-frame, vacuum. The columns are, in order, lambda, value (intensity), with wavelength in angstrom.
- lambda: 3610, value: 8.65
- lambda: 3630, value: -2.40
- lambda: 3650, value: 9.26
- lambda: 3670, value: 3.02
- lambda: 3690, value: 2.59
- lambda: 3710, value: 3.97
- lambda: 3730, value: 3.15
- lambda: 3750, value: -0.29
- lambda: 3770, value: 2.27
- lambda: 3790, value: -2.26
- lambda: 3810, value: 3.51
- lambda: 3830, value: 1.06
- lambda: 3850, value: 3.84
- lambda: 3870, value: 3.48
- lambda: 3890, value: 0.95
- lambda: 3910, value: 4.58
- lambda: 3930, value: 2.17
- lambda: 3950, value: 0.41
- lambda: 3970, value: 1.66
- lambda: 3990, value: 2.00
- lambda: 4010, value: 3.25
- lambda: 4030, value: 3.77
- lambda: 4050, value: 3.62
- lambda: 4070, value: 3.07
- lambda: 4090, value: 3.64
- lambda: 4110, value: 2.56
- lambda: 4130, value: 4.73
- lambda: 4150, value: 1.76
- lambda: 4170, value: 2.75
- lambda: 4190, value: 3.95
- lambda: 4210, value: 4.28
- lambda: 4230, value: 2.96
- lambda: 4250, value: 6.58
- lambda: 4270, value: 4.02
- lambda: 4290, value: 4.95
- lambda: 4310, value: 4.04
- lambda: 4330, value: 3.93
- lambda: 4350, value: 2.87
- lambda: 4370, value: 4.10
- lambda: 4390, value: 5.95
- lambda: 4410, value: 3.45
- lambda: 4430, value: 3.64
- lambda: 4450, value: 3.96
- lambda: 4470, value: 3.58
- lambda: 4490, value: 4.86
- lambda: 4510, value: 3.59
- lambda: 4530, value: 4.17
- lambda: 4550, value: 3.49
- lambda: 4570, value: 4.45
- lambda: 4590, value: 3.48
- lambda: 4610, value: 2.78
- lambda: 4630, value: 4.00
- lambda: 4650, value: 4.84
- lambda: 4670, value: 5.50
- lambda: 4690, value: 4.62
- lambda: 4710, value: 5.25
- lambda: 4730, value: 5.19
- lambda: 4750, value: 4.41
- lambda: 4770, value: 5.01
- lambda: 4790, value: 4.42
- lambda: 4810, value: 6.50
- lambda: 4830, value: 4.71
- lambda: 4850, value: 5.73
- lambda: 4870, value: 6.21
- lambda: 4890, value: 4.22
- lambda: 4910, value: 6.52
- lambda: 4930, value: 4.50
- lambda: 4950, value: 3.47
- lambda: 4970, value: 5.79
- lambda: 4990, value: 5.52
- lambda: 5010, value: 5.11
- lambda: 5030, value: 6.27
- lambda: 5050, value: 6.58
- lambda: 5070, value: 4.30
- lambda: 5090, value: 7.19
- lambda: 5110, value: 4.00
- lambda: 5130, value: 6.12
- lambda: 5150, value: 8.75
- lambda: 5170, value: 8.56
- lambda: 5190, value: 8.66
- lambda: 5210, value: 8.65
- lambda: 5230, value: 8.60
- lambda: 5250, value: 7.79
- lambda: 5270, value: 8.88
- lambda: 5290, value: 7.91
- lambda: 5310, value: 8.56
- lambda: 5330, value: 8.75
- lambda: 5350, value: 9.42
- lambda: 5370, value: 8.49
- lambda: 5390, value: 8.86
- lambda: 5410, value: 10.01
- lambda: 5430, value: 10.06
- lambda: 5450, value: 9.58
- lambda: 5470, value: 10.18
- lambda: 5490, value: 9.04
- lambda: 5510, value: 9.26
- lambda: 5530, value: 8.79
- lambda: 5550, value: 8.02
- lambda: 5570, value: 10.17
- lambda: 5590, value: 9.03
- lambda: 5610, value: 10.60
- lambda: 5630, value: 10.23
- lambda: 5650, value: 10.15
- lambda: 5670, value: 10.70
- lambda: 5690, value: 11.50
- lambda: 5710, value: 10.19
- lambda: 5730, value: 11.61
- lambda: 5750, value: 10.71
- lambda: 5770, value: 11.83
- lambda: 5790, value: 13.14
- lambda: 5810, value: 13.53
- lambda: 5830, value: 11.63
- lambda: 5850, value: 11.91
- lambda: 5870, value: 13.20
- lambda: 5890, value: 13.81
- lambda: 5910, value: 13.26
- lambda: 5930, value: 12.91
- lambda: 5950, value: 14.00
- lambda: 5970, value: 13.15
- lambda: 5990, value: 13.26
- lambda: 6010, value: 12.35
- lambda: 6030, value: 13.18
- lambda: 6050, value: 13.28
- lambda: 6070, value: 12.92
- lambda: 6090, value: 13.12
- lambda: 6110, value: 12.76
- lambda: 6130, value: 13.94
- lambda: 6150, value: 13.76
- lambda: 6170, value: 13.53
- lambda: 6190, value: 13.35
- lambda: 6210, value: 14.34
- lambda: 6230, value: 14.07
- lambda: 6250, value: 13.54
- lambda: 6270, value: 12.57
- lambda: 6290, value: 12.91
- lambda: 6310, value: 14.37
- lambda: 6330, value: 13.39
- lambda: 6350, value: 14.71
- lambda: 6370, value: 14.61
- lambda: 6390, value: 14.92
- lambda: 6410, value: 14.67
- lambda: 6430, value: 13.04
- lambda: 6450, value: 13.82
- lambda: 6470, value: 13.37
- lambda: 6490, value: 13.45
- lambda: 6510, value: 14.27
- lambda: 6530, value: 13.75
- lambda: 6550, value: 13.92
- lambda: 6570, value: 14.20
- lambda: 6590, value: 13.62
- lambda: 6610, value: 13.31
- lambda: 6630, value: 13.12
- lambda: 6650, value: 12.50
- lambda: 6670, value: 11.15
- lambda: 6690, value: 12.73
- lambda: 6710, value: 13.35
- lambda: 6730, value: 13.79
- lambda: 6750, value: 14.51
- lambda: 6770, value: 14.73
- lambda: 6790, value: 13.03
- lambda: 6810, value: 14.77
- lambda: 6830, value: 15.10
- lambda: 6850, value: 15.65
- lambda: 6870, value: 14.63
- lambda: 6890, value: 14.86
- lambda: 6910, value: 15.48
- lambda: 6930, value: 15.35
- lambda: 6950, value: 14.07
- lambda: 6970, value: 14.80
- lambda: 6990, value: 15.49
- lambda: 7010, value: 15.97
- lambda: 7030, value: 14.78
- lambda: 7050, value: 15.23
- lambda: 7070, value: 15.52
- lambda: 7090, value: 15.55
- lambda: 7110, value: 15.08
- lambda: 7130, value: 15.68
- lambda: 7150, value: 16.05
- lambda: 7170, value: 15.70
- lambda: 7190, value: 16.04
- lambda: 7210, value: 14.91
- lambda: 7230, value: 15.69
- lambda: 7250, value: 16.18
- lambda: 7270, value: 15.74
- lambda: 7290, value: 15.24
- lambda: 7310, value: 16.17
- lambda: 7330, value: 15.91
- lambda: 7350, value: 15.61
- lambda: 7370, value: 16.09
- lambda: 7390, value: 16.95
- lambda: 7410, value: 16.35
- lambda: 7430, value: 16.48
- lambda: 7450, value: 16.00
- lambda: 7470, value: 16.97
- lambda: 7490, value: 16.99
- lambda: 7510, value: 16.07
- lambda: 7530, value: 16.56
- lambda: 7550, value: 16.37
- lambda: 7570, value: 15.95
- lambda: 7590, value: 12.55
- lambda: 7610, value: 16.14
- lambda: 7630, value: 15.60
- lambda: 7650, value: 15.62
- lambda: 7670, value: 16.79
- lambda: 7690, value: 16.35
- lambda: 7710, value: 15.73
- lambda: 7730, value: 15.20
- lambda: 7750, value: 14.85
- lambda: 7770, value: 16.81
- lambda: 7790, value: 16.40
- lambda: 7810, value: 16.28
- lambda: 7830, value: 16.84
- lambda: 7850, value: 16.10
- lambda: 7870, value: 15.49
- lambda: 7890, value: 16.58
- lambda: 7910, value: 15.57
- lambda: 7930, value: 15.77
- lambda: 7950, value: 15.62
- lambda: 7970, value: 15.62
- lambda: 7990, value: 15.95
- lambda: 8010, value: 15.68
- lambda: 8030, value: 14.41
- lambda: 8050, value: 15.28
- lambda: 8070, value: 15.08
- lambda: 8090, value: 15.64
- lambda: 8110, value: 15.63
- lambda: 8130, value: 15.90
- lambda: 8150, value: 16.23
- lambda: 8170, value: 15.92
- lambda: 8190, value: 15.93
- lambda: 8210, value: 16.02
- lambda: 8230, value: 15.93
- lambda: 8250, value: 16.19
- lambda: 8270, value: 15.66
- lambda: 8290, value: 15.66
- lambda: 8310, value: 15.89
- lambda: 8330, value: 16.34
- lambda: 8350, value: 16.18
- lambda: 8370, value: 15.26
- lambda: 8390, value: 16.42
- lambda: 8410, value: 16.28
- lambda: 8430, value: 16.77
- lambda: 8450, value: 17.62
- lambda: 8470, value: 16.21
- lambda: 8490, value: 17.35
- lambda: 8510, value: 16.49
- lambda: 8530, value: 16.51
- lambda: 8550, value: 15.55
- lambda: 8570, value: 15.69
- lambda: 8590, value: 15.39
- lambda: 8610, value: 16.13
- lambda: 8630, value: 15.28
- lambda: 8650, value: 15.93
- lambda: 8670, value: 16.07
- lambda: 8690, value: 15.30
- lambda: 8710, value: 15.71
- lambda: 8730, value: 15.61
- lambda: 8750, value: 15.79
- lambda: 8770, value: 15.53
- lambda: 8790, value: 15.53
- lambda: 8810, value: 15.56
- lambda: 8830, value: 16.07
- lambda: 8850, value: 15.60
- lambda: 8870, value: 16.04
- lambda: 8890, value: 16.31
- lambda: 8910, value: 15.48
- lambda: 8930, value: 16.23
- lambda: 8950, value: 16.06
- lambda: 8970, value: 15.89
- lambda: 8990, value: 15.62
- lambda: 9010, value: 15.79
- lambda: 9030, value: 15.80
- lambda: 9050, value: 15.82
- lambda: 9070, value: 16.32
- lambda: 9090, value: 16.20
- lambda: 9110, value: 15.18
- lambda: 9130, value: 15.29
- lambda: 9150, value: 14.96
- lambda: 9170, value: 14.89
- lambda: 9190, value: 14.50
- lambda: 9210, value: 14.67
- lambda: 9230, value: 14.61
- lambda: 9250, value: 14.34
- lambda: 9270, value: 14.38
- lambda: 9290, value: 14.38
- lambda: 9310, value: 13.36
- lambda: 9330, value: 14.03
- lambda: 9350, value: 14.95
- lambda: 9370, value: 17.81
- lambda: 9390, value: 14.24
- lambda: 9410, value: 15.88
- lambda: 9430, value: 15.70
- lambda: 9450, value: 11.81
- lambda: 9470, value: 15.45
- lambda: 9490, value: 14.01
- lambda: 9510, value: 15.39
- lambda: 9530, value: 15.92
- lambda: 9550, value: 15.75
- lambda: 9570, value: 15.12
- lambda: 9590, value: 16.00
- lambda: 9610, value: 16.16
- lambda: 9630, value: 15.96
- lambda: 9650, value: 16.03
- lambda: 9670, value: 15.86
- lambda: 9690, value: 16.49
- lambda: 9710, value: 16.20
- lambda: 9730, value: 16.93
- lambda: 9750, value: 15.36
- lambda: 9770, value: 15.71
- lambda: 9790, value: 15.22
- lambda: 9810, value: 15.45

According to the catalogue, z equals 0.29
